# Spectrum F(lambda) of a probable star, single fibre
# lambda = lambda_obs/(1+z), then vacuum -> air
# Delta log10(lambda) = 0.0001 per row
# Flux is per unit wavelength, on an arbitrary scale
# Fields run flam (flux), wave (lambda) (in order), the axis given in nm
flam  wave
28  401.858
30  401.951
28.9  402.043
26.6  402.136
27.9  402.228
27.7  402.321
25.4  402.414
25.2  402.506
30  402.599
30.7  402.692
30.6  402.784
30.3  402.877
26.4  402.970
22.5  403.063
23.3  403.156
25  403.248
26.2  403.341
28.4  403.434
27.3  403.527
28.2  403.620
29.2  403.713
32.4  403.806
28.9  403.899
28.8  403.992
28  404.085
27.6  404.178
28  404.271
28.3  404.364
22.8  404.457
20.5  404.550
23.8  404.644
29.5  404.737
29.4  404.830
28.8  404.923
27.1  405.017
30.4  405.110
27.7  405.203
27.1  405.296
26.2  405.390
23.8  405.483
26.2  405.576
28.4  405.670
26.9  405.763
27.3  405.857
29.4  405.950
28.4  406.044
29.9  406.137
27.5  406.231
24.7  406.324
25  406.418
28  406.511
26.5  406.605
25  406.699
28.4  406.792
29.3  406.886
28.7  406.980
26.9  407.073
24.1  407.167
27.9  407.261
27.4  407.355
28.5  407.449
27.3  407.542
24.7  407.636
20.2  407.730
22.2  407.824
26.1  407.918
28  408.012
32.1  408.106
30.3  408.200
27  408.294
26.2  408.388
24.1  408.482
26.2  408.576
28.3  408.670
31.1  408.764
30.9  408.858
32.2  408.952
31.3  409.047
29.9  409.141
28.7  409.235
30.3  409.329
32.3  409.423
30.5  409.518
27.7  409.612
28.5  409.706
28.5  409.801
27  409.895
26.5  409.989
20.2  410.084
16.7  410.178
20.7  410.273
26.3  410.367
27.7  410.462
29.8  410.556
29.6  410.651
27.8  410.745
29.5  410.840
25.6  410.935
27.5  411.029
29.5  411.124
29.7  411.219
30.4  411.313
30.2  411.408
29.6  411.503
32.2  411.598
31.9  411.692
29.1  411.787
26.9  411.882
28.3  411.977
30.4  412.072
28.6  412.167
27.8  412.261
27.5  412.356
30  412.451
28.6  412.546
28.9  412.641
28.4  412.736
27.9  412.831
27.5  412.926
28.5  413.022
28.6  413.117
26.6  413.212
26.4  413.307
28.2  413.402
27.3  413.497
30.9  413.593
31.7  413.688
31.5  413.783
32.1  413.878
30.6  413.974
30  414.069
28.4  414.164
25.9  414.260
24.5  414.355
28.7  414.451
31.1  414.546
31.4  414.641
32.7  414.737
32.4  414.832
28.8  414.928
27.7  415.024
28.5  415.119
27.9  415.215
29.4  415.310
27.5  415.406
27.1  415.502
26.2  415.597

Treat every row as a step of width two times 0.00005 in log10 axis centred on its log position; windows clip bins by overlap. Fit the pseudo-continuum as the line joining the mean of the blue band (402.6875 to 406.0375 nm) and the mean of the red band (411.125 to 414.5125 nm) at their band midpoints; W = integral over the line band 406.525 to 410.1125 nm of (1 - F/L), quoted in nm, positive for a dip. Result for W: 0.05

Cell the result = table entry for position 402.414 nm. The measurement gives 25.4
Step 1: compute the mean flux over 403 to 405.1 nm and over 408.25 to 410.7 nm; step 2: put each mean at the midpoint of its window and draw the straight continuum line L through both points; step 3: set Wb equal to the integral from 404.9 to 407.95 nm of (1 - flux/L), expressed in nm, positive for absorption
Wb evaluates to 0.05 nm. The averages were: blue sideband 27.1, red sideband 27.6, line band 26.8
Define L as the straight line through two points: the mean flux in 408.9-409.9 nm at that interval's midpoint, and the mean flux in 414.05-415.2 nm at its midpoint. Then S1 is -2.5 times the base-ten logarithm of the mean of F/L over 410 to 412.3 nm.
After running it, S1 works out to 0.07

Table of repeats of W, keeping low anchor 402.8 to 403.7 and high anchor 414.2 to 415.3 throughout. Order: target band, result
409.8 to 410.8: 0.096 nm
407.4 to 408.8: 0.044 nm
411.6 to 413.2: -0.010 nm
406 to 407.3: 0.009 nm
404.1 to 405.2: -0.002 nm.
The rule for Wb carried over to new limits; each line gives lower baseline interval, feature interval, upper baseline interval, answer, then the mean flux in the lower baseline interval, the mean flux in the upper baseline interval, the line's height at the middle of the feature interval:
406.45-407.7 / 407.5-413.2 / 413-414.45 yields -0.02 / 27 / 28.7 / 27.9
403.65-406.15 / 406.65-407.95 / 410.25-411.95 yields 0.08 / 27.6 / 28.7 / 28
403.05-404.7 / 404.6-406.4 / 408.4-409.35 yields 0.00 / 26.7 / 29.2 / 27.5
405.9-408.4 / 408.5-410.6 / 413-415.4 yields 0.00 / 27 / 29.2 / 27.8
